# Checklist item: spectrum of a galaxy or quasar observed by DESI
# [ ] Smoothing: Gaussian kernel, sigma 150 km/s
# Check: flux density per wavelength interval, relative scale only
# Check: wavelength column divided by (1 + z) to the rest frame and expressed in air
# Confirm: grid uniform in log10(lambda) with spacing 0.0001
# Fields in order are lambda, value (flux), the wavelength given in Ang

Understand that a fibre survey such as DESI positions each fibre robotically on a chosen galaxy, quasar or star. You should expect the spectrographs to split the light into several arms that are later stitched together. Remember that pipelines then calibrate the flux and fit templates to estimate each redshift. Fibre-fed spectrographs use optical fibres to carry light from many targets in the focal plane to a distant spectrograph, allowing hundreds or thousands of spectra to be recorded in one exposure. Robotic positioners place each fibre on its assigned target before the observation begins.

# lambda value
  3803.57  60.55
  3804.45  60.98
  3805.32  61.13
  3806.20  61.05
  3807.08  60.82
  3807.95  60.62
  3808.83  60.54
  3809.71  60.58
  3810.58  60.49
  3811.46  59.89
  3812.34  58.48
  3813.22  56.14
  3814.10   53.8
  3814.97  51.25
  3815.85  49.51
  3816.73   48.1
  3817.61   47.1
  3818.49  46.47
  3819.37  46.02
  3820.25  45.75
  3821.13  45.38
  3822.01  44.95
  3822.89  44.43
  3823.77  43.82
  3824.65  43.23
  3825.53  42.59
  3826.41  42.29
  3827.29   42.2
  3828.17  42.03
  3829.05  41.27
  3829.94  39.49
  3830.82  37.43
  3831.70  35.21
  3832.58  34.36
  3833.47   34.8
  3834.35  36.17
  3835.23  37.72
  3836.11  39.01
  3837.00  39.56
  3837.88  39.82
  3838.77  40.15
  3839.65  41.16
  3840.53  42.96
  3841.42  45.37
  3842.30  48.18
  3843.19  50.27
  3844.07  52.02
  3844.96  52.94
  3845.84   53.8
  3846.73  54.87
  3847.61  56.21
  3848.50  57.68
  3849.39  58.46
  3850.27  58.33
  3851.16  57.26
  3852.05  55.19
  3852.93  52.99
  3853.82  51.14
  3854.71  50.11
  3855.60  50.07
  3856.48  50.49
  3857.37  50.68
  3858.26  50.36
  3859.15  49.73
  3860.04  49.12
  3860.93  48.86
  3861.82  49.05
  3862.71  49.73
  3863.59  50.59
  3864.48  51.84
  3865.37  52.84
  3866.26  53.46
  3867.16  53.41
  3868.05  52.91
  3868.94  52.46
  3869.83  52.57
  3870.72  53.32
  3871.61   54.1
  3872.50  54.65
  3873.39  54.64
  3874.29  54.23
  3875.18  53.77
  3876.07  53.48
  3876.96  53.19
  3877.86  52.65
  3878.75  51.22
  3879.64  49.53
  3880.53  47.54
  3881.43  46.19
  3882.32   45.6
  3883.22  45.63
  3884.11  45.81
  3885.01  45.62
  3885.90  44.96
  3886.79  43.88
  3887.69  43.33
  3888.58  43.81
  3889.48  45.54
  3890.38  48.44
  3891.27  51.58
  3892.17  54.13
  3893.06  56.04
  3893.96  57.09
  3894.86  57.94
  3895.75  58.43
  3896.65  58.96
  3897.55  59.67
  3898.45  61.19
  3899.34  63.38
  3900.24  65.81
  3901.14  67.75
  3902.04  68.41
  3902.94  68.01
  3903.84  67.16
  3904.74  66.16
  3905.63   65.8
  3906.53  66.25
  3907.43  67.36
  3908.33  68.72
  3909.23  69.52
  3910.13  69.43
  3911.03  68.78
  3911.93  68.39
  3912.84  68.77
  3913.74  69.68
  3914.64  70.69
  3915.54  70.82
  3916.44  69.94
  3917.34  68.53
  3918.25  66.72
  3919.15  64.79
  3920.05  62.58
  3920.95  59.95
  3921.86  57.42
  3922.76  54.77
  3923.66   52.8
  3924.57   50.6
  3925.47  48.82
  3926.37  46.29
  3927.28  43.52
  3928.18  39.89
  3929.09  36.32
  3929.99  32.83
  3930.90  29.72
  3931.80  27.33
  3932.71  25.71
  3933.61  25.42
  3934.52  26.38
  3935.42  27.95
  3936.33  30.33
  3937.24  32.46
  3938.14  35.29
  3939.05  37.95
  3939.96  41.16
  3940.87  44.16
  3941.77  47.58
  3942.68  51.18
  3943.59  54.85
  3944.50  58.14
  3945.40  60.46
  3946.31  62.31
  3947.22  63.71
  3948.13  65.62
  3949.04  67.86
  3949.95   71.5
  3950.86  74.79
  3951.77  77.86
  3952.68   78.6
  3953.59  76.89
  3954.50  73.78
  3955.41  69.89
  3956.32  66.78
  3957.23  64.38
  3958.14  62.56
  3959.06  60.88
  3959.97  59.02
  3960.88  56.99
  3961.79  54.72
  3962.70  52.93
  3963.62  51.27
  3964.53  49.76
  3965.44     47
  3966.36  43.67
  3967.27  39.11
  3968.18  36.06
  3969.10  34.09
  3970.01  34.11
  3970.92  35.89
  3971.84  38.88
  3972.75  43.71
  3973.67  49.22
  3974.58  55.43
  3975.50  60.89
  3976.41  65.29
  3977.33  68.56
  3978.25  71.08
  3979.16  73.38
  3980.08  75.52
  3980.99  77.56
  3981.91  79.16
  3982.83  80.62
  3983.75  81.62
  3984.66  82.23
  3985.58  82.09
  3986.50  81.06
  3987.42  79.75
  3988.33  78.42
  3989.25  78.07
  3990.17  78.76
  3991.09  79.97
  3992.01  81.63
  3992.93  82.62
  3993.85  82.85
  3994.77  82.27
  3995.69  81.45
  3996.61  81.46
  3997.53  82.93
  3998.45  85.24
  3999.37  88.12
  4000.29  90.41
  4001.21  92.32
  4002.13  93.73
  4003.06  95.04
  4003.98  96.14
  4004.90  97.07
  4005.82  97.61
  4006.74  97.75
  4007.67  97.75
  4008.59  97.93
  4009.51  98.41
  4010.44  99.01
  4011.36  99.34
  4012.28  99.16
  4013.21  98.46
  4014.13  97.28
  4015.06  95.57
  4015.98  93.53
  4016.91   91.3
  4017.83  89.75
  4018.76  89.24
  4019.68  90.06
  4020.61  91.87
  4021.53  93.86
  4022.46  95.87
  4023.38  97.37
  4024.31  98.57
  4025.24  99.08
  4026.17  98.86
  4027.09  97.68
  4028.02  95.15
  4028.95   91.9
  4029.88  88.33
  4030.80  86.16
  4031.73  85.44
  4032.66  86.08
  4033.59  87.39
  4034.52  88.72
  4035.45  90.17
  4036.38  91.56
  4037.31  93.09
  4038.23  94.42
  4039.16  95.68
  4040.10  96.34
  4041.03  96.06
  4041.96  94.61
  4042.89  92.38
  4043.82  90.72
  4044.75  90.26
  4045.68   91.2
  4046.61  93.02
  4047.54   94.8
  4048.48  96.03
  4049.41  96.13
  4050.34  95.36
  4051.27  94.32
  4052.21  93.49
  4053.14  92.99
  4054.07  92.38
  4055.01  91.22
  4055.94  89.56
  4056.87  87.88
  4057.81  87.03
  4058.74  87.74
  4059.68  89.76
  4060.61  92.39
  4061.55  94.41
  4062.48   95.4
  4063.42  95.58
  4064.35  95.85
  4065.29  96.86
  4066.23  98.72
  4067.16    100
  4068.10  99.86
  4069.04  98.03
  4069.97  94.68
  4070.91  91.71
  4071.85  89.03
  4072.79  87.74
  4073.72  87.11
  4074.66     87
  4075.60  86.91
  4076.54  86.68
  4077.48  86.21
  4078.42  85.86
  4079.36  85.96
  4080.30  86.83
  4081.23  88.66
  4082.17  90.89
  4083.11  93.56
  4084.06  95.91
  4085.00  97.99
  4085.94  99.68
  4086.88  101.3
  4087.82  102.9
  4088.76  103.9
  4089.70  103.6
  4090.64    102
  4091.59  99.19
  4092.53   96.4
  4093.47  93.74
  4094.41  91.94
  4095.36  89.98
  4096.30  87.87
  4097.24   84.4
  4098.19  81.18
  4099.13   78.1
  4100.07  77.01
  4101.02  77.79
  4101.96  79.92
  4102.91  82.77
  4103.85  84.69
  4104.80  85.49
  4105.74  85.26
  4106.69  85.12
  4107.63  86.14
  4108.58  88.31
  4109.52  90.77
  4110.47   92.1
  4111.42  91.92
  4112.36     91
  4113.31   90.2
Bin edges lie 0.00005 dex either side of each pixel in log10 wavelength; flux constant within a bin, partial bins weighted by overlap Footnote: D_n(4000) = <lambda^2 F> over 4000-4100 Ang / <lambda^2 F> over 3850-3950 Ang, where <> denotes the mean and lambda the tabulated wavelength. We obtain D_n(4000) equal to 1.9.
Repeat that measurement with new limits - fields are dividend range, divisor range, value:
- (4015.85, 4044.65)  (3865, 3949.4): 1.84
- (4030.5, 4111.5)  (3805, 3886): 2.07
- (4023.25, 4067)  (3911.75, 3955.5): 1.83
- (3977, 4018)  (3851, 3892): 1.84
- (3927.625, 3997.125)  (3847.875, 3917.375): 1.09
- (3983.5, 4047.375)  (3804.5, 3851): 2.07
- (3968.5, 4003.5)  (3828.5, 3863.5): 1.66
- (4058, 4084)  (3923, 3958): 1.92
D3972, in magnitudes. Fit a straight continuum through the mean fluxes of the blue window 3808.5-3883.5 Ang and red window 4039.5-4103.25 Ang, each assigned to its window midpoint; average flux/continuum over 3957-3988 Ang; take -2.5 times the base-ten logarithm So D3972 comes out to 0.224 mag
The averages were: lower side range 49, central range 59.7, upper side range 92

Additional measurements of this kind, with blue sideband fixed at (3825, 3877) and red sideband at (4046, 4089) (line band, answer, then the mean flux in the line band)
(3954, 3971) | 0.33 mag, 52.7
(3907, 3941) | 0.23 mag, 50.8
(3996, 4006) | -0.14 mag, 90.6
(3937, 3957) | 0.14 mag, 60.1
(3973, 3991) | 0.03 mag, 73.4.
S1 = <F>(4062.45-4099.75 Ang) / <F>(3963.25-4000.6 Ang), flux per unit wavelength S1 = 1.4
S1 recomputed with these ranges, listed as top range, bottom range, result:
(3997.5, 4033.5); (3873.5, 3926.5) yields 1.62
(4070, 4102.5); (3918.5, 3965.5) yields 1.73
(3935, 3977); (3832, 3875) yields 1.08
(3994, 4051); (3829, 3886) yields 1.90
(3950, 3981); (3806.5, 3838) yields 1.25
